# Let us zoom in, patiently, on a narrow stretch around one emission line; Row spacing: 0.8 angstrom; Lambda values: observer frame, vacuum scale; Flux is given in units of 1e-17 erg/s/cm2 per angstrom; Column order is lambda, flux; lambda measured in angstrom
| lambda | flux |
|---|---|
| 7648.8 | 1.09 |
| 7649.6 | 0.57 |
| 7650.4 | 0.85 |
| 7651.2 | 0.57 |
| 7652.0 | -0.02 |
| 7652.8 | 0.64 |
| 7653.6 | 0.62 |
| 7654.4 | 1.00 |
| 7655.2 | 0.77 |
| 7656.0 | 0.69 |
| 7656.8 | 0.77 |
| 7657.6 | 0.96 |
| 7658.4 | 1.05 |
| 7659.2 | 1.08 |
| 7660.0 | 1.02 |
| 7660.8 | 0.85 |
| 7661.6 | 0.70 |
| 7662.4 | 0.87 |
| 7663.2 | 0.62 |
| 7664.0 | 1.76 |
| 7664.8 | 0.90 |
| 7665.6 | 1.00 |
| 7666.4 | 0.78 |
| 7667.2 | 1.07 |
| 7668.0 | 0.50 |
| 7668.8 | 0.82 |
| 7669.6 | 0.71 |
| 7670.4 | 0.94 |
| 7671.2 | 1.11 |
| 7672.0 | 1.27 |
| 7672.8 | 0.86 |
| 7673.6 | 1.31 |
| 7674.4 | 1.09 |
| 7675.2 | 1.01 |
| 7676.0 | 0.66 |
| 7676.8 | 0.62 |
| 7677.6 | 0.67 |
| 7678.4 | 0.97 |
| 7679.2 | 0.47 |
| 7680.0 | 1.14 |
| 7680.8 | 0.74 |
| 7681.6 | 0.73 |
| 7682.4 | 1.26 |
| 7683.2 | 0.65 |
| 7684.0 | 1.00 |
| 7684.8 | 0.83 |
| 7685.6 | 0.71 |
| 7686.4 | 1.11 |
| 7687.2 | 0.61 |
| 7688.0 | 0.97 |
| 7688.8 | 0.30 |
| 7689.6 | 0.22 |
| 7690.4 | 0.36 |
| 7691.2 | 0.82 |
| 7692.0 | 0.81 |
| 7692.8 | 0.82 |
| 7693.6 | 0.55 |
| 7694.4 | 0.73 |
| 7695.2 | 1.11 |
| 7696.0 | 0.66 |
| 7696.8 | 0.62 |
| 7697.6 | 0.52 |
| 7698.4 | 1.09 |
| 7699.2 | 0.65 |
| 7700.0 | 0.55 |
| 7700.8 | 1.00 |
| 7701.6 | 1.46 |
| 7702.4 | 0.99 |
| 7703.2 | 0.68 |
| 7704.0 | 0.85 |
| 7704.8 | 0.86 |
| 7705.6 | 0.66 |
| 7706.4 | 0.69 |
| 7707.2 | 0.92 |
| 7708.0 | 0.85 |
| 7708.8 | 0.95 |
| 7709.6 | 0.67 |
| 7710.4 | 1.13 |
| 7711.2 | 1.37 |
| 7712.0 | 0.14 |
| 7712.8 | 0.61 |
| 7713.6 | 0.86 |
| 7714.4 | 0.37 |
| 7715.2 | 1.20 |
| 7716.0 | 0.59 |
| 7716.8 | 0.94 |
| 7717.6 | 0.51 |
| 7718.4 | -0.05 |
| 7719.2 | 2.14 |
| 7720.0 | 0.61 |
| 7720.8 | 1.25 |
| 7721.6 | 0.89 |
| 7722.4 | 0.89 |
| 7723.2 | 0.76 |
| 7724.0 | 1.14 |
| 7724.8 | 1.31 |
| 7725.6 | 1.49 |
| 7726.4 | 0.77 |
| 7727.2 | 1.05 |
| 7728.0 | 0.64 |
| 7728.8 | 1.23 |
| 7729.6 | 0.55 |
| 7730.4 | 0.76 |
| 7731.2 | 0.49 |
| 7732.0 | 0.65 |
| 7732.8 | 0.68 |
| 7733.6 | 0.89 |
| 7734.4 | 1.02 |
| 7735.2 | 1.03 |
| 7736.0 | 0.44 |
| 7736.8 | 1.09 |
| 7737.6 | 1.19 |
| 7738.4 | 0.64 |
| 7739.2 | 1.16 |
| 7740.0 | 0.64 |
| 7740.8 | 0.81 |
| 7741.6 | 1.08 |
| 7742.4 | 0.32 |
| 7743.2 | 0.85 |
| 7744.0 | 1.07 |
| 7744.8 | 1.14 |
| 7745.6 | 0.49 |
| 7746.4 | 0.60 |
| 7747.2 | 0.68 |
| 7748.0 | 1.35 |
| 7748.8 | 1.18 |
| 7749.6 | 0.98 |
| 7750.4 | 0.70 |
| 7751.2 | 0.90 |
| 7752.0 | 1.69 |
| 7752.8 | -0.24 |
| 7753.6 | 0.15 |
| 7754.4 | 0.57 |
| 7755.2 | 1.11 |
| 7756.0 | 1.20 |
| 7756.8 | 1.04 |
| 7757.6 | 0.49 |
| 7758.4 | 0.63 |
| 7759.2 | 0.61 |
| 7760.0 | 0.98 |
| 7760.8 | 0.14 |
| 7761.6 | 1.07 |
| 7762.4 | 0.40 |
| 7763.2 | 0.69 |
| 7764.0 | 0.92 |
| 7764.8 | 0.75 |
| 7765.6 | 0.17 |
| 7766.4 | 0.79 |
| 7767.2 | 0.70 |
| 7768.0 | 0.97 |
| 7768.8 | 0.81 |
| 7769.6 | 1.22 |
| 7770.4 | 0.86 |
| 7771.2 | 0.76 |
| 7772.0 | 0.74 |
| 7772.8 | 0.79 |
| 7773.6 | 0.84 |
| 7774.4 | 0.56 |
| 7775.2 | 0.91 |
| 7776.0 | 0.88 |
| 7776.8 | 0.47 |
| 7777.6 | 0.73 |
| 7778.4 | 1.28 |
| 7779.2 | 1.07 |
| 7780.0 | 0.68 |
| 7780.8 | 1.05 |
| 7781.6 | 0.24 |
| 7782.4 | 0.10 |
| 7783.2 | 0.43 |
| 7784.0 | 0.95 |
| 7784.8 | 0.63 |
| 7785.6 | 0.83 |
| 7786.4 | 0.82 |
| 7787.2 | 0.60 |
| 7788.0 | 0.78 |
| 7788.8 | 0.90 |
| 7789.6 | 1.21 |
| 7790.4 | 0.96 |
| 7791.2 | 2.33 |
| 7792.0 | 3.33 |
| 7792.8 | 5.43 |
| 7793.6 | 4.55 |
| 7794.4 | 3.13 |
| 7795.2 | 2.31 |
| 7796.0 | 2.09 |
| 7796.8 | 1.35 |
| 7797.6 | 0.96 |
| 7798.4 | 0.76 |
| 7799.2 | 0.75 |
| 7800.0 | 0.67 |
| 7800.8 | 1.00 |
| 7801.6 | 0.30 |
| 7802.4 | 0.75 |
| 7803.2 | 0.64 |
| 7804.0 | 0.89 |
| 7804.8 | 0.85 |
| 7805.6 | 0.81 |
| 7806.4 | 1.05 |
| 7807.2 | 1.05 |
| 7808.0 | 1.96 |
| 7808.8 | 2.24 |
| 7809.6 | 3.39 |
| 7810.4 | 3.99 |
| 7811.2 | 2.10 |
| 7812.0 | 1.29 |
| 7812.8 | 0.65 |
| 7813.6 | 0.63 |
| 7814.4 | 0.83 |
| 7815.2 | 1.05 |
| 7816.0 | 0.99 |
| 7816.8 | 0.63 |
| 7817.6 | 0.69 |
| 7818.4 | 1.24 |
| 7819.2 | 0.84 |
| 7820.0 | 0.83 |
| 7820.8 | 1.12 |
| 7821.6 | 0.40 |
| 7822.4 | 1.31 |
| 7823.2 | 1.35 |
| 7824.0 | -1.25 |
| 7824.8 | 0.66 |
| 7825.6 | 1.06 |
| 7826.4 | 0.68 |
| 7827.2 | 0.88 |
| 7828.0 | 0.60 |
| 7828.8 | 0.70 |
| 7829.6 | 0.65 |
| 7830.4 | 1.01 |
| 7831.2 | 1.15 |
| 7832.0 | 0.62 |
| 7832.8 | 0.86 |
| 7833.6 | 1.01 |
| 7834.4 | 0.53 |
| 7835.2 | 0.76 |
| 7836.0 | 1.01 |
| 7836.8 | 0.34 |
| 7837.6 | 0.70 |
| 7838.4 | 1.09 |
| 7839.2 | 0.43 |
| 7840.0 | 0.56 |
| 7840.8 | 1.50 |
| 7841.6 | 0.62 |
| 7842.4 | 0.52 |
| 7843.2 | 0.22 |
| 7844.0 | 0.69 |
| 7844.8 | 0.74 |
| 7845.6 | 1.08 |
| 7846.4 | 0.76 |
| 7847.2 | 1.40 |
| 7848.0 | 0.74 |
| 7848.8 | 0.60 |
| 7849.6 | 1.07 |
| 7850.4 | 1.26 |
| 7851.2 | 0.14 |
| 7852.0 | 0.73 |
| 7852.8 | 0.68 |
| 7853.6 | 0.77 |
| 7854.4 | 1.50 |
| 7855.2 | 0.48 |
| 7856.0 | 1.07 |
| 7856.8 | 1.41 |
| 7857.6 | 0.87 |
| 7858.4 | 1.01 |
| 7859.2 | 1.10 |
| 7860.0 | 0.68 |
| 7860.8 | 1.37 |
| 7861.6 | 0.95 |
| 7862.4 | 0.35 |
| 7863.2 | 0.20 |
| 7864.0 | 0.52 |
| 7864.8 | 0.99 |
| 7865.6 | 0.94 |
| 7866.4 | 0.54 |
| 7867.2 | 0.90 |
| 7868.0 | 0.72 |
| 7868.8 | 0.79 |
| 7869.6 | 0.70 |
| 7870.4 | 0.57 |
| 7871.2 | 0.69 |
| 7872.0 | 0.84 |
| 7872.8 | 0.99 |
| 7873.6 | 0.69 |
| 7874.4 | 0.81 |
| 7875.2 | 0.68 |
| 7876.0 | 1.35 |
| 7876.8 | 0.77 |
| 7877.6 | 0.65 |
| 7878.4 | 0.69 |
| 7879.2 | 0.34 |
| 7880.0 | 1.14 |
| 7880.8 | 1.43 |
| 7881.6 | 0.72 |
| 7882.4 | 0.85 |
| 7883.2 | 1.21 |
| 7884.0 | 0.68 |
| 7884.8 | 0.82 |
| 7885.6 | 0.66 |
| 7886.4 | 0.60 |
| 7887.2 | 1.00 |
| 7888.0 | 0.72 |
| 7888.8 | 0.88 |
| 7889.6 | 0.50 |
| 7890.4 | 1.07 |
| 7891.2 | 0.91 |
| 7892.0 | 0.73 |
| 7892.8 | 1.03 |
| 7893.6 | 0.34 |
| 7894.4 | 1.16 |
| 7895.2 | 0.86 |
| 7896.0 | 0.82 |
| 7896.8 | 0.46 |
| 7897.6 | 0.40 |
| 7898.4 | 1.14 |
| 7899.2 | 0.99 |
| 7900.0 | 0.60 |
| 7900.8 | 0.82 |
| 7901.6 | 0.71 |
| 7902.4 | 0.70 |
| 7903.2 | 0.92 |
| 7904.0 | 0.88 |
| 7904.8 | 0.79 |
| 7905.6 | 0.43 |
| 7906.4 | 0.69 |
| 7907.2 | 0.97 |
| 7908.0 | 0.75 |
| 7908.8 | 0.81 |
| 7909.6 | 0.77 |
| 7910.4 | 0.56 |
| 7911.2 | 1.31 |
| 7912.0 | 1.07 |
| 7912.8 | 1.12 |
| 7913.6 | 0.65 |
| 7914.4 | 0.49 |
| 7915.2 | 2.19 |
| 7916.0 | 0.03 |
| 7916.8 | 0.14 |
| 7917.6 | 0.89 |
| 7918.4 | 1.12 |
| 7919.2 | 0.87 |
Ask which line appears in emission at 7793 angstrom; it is [S II] 6716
